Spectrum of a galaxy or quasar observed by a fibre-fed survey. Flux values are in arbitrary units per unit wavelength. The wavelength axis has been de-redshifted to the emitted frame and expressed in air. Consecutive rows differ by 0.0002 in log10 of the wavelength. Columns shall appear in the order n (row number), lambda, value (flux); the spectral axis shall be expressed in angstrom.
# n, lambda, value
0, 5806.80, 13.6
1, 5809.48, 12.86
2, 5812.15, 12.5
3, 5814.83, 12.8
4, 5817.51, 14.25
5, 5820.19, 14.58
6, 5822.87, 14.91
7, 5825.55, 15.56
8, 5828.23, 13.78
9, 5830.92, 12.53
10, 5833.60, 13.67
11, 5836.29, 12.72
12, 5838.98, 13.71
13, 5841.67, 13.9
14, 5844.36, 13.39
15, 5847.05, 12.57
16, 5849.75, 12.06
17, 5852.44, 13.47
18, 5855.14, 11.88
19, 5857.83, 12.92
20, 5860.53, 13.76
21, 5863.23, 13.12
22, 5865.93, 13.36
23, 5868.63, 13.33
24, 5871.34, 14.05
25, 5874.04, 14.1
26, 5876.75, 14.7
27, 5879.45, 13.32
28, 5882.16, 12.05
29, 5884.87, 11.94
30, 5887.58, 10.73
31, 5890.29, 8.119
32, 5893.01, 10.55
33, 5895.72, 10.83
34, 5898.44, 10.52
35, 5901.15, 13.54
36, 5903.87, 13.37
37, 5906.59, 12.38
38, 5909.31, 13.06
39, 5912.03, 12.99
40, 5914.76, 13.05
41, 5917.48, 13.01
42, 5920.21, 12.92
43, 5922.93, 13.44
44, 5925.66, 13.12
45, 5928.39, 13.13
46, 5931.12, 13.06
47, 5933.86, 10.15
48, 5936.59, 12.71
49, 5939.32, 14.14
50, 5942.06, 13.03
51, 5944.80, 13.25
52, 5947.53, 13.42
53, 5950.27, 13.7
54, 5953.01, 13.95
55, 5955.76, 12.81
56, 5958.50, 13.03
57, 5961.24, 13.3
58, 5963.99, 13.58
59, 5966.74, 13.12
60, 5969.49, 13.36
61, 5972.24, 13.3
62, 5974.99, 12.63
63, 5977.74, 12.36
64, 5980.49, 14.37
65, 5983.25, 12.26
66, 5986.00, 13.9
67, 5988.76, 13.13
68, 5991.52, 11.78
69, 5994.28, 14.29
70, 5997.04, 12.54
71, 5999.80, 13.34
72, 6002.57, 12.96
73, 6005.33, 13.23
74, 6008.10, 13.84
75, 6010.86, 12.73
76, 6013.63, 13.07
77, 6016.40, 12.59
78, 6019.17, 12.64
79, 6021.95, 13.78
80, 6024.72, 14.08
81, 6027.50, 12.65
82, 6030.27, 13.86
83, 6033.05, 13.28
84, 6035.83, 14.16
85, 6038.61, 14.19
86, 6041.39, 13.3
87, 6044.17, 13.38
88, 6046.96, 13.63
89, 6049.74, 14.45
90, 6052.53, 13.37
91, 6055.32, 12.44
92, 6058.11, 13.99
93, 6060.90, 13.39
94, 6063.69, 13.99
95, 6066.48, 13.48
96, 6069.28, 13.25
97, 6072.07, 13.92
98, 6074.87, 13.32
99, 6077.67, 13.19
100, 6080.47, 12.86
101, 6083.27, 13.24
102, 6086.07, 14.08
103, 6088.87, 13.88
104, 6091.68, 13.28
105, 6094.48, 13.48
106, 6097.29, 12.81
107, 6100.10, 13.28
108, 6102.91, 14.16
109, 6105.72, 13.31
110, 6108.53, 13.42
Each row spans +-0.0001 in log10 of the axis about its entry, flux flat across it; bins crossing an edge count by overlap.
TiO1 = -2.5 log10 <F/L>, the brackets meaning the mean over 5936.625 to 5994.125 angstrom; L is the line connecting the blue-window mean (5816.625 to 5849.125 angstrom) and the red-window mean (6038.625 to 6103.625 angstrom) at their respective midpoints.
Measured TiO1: 0.03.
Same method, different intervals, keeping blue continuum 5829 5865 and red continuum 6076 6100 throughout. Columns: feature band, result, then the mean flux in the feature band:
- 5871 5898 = 0.104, 11.9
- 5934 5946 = 0.018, 13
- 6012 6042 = -0.011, 13.4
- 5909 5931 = 0.005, 13.1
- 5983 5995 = 0.012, 13.1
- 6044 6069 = -0.020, 13.6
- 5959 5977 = 0.003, 13.2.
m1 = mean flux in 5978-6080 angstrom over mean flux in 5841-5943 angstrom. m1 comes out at 1.06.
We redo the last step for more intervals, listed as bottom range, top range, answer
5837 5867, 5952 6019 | 1.00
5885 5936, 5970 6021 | 1.08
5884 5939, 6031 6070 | 1.12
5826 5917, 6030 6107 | 1.06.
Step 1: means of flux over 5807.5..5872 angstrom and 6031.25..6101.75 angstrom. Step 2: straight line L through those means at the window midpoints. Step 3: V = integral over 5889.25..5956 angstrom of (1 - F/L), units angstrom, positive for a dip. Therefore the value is 4.2 angstrom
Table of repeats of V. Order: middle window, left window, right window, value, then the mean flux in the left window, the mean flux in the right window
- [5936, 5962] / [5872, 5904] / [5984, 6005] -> -1.50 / 12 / 13.1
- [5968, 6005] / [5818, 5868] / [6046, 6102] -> 1.01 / 13.5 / 13.5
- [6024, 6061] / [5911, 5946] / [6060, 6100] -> -0.76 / 12.9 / 13.4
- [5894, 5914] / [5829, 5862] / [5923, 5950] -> 0.95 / 13.1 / 12.9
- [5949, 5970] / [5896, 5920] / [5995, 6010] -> -0.63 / 12.7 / 13.2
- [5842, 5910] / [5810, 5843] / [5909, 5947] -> 4.11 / 13.7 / 12.9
